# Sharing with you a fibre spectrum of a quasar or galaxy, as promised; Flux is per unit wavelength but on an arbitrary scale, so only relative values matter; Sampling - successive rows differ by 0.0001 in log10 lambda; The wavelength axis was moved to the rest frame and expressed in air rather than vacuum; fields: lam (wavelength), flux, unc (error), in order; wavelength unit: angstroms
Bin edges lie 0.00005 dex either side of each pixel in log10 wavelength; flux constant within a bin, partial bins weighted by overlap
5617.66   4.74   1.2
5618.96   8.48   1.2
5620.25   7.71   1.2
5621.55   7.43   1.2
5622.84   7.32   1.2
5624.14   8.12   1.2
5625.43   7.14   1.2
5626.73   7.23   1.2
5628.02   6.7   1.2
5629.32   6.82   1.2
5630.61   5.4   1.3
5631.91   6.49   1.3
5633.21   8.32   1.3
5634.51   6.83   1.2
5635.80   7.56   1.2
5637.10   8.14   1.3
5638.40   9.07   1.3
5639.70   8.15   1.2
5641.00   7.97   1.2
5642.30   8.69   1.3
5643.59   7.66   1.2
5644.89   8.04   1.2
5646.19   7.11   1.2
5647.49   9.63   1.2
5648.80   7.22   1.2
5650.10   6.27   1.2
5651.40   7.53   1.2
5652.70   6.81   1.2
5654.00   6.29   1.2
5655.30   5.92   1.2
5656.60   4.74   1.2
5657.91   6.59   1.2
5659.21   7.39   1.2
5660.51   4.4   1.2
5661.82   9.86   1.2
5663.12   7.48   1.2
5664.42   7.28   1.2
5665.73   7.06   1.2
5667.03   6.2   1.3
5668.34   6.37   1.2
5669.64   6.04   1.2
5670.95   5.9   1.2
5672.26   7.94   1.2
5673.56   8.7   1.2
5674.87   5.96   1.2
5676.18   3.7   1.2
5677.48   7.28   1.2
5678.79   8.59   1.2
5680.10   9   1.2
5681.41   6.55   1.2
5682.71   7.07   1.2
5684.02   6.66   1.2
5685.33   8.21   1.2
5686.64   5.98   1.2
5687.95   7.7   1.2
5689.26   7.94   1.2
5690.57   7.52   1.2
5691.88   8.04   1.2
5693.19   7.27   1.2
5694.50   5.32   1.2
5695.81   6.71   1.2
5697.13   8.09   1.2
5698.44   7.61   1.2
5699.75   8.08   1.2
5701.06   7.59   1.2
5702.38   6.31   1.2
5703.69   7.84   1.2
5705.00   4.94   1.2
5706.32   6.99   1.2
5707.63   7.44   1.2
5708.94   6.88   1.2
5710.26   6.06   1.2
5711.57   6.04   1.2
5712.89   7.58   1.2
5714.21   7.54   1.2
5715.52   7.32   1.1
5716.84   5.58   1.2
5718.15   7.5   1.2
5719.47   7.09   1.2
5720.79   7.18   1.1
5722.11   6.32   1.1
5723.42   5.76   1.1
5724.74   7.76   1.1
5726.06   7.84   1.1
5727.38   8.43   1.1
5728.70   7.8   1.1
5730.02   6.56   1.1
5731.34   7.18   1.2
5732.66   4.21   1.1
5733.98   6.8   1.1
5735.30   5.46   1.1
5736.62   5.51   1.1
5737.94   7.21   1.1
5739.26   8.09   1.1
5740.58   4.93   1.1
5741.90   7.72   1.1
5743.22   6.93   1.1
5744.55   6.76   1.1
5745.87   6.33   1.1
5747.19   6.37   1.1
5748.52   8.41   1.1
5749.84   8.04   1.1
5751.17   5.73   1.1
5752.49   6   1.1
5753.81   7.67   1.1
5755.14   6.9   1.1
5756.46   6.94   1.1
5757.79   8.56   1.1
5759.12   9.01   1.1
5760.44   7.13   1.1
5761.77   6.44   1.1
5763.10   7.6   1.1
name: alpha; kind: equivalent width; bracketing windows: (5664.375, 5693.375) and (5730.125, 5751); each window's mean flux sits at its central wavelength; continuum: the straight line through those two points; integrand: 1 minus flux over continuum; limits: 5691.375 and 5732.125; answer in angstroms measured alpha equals -1.2 angstroms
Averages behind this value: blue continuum 7.08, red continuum 6.64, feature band 7.04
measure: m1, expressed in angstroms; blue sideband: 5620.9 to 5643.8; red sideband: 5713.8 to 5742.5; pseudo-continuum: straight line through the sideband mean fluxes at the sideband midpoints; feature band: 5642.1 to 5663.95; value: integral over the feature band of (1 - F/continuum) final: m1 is 0.7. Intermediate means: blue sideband 7.5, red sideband 6.8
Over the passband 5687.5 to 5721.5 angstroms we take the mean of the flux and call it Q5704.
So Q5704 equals 7.08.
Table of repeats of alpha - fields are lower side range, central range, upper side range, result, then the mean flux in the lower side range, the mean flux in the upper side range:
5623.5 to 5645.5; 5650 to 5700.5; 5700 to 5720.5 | 1.4 angstroms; 7.55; 6.88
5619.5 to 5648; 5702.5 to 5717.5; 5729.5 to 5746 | 0.0 angstroms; 7.61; 6.44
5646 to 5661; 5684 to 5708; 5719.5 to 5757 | -1.6 angstroms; 6.67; 6.82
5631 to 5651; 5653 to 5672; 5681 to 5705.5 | 2.4 angstroms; 7.77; 7.15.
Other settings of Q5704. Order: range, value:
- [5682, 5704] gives 7.28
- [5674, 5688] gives 6.97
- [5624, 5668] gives 7.22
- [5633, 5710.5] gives 7.17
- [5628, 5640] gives 7.36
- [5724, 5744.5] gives 6.82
